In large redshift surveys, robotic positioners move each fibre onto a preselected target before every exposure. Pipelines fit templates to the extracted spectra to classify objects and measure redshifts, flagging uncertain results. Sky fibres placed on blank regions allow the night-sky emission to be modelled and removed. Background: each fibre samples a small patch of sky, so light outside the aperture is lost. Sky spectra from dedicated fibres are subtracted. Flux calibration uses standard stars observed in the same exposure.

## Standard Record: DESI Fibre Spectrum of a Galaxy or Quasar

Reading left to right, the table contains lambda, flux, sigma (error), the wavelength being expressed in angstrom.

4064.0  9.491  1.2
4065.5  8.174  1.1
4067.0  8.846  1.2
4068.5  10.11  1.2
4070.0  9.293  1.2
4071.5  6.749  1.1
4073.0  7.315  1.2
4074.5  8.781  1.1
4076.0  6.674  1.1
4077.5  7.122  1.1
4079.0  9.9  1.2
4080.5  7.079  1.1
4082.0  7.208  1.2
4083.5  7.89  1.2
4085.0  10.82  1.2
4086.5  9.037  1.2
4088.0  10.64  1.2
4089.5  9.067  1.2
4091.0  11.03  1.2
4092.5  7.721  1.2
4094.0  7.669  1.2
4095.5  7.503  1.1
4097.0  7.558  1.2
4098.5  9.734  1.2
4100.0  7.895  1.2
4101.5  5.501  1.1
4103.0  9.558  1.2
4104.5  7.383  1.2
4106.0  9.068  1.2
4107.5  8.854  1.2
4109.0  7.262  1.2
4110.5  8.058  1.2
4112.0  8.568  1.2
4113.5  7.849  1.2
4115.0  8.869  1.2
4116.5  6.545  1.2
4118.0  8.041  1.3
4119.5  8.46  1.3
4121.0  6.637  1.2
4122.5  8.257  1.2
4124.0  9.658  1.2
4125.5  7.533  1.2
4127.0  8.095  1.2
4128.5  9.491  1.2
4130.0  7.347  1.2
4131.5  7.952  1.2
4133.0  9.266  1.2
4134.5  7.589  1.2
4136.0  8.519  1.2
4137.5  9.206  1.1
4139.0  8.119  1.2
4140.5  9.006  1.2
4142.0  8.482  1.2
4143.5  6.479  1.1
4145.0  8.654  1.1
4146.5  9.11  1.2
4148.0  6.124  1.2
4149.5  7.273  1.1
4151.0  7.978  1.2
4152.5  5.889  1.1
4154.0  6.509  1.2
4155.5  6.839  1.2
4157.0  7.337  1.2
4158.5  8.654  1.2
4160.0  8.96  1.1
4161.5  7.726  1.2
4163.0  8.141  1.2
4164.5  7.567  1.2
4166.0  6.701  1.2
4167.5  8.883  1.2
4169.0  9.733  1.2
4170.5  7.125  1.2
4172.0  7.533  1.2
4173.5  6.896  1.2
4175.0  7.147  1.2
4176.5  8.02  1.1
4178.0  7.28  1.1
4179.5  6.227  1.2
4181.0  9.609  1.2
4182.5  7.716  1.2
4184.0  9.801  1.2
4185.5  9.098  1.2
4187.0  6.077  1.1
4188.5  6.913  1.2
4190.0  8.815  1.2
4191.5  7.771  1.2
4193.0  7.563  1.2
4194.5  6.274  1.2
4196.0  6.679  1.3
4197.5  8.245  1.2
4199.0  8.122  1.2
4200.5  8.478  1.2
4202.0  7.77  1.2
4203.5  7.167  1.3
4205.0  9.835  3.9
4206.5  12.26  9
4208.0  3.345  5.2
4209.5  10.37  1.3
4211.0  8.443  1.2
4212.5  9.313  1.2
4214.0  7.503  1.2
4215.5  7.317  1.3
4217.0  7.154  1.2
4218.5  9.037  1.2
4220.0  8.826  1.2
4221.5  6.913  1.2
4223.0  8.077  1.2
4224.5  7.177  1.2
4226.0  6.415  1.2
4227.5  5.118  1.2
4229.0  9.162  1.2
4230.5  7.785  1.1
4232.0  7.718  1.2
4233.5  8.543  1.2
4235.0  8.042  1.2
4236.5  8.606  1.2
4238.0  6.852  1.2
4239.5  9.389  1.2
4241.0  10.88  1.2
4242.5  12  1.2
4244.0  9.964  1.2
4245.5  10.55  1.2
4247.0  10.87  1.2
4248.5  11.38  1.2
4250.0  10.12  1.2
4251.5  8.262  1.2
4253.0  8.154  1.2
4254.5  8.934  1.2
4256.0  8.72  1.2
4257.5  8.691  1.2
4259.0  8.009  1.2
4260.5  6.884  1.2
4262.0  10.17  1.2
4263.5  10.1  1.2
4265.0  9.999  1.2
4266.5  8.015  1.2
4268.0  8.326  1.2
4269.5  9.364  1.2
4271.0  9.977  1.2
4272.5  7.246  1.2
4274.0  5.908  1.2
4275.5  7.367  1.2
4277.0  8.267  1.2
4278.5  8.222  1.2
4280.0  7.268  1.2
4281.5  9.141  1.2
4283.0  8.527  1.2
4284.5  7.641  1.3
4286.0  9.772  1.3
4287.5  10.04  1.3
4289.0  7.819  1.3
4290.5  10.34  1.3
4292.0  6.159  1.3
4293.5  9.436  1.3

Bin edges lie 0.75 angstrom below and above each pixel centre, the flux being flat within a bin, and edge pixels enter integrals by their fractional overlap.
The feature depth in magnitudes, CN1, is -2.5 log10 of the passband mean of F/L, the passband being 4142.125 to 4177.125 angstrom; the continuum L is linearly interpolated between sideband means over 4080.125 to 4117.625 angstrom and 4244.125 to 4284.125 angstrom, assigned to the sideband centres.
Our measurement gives 0.12 mag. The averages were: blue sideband 8.34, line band 7.63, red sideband 8.79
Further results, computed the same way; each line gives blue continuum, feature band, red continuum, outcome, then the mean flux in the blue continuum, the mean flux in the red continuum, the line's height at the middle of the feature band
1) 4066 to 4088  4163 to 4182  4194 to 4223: 0.06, 8.42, 8.07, 8.17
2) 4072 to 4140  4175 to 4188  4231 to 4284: 0.09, 8.27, 8.86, 8.56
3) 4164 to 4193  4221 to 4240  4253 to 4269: 0.10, 7.83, 8.76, 8.42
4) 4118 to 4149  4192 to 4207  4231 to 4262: 0.08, 8.19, 9.14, 8.75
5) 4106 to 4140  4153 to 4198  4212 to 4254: 0.09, 8.22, 8.61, 8.4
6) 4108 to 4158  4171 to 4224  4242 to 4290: 0.06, 7.92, 8.92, 8.4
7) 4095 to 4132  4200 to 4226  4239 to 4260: 0.14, 8.07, 9.68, 9.25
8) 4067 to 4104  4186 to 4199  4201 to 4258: 0.16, 8.41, 8.6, 8.55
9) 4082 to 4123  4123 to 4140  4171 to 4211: -0.03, 8.33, 7.89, 8.19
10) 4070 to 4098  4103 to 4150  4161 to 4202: -0.01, 8.36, 7.78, 8.11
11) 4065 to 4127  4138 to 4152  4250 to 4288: 0.06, 8.29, 8.54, 8.36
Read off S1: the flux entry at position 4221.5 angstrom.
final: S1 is 6.913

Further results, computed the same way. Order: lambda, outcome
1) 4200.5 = 8.478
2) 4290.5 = 10.34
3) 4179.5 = 6.227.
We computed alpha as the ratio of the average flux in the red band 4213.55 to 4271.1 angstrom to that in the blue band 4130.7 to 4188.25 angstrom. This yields 1.10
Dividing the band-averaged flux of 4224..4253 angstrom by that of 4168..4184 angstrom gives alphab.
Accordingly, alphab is 1.13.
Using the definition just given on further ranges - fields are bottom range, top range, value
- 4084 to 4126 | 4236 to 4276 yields 1.08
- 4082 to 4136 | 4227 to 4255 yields 1.09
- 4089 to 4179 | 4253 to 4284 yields 1.06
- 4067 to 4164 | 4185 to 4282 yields 1.03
